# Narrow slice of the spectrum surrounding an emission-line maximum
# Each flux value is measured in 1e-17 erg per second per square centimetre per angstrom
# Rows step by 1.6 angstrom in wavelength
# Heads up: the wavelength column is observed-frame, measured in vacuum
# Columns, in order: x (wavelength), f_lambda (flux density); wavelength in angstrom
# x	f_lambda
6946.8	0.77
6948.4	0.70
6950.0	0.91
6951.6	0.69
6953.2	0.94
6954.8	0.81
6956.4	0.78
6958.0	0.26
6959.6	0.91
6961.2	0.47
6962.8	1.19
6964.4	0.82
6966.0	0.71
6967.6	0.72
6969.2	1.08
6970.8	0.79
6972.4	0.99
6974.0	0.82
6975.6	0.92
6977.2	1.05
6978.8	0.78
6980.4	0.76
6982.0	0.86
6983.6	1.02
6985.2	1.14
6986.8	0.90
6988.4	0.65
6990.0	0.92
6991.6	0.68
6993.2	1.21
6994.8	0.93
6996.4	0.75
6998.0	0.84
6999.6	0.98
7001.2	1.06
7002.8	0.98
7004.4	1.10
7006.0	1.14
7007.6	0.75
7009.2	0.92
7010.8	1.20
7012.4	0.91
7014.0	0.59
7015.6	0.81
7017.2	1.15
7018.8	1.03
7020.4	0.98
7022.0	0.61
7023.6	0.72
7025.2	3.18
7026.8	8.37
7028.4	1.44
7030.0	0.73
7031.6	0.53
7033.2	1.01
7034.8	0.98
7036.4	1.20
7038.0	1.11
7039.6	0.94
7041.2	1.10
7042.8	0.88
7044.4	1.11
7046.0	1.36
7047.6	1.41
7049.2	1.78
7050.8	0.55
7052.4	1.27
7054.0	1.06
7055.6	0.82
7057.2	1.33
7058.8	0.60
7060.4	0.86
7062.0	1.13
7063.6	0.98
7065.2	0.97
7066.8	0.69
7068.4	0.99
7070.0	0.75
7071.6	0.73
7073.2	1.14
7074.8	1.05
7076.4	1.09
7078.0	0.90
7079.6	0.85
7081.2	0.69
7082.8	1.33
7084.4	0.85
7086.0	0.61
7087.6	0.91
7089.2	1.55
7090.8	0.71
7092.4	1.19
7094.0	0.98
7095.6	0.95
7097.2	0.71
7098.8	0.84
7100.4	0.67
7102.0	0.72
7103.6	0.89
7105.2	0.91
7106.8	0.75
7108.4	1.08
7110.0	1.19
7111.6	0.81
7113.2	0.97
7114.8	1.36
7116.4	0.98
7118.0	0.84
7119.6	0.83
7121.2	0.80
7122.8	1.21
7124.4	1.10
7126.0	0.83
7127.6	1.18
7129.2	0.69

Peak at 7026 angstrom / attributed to Halpha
